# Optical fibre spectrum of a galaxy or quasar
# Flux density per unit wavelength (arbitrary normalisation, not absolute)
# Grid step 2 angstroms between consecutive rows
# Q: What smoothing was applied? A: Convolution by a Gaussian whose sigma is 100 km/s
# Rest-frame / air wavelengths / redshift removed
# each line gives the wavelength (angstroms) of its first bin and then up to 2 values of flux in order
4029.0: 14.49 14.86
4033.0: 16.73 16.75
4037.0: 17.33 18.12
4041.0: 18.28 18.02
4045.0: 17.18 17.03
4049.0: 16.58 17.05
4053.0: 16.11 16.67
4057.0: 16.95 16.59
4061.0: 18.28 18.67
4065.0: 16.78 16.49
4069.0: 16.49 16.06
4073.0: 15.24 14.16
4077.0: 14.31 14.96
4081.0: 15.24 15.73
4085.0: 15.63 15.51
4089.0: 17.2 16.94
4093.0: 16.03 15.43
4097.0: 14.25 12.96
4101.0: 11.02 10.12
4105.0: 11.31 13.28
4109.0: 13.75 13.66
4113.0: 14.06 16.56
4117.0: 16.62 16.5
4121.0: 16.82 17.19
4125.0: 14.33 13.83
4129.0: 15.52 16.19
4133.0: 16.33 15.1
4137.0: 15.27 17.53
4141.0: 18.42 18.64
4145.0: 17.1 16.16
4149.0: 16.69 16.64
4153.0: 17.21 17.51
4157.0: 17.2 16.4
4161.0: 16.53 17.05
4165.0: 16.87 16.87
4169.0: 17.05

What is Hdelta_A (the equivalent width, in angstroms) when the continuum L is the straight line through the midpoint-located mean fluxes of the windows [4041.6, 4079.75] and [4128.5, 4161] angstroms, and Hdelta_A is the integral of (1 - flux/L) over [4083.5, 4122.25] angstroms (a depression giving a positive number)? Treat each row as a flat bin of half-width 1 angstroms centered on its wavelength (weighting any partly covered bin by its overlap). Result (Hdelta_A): 4.7 angstroms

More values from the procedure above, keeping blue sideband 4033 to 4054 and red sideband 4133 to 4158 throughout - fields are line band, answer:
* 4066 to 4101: 3.7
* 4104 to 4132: 3.3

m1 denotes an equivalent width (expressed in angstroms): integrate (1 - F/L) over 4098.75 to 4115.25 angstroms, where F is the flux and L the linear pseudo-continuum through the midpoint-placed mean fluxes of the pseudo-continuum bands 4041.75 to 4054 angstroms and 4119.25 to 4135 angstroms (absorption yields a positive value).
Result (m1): 3.34 angstroms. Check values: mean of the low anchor 17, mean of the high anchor 15.7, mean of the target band 12.8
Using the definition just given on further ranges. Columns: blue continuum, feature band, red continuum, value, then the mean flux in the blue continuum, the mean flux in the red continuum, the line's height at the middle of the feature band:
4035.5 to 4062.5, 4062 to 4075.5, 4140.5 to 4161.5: 0.7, 17.3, 17.1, 17.2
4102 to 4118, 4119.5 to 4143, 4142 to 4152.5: -0.9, 13.7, 17.1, 15.6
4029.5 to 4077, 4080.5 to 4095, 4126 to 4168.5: 0.6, 16.7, 16.6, 16.7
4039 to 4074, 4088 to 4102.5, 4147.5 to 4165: 2.0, 17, 16.9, 17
